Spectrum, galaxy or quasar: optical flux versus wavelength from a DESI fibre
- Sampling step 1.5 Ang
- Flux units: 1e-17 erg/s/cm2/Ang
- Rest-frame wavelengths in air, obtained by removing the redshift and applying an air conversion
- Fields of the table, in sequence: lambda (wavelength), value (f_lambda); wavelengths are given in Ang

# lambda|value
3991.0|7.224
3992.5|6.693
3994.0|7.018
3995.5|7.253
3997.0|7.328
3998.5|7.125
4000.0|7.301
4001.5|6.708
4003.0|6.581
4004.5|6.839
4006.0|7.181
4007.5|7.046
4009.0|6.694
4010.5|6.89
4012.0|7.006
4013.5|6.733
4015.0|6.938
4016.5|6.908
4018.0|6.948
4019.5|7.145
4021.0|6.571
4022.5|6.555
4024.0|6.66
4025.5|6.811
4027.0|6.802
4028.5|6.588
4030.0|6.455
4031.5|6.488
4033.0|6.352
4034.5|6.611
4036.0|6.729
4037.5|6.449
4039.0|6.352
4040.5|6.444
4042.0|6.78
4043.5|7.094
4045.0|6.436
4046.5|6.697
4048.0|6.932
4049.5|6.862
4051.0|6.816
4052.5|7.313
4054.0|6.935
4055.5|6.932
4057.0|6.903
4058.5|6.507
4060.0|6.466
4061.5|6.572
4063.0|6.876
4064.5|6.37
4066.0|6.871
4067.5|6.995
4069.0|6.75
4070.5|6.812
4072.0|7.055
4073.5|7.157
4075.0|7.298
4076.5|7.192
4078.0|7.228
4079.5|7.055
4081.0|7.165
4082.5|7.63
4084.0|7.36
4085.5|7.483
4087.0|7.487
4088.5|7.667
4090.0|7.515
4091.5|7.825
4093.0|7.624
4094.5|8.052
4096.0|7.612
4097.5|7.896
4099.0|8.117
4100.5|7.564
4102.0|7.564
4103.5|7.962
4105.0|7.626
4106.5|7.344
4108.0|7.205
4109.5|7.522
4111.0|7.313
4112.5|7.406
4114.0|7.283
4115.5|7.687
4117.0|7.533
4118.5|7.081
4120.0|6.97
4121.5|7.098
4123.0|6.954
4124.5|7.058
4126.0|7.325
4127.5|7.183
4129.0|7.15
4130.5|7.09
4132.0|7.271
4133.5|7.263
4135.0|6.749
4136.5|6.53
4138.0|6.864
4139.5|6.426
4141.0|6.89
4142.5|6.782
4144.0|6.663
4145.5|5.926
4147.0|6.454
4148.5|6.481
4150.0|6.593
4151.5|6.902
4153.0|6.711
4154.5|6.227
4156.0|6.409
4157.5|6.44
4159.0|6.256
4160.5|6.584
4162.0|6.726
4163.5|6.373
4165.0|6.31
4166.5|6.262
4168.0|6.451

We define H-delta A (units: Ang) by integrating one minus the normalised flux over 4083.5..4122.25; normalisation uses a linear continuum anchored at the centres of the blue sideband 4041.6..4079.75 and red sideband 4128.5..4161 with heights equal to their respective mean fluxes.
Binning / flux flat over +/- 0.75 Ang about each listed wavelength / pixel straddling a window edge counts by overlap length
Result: -4.4 Ang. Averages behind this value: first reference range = 6.88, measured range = 7.53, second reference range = 6.66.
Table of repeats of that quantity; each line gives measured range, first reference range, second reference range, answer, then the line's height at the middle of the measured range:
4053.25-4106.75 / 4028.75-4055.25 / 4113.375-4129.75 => -2.4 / 6.94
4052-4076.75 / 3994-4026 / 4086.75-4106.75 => 1.8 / 7.42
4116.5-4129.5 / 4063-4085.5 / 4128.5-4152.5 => -0.6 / 6.83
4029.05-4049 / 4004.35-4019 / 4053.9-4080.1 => 0.9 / 6.91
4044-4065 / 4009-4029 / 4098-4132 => 0.7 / 7.02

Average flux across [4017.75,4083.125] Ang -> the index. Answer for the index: 6.81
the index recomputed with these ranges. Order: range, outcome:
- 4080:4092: 7.5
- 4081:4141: 7.36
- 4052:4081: 6.91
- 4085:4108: 7.68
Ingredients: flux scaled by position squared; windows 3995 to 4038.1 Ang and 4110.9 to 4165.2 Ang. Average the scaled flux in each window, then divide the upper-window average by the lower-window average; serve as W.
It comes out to 1.1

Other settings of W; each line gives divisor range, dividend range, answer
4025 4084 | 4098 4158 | 1.07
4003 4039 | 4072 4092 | 1.13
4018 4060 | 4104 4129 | 1.13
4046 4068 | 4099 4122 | 1.12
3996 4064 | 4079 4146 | 1.12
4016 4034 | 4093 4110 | 1.19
